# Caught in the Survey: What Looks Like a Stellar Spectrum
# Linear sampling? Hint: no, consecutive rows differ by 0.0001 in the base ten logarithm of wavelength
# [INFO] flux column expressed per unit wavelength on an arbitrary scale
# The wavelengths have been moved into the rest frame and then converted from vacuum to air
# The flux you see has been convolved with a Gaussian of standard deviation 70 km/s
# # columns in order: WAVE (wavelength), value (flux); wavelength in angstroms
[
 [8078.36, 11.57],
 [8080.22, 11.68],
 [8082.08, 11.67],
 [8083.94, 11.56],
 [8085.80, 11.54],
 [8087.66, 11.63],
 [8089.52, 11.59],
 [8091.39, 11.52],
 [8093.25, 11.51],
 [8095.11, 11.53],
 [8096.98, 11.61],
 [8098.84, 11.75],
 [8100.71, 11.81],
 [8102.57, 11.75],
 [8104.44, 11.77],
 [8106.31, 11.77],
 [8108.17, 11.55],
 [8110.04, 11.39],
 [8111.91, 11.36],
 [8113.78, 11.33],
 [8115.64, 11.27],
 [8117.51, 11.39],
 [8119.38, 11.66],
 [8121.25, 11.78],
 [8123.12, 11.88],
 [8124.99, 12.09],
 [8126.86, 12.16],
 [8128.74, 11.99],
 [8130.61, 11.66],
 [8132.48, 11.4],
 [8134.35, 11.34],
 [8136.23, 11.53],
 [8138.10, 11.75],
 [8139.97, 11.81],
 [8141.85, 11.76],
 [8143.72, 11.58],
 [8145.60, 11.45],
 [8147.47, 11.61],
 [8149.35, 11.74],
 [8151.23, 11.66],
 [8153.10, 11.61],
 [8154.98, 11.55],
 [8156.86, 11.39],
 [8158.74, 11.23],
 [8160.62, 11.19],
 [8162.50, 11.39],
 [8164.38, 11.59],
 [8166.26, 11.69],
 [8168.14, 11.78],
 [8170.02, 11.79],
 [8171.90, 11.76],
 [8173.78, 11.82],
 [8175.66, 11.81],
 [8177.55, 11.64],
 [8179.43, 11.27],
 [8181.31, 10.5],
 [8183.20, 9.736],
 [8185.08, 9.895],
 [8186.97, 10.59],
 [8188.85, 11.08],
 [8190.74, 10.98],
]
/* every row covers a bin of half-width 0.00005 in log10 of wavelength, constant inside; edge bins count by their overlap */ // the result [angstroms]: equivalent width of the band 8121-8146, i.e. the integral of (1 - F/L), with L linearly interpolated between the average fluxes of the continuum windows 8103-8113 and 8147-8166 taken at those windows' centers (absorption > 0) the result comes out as -0.4 angstroms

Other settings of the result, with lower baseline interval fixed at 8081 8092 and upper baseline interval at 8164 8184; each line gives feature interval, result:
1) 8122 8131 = -0.4 angstroms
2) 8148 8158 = -0.1 angstroms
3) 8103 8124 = -0.1 angstroms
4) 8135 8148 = -0.2 angstroms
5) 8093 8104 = -0.1 angstroms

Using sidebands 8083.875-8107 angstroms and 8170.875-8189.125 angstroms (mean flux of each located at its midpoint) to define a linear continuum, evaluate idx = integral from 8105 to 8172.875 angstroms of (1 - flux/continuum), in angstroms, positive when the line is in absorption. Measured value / -1.8 angstroms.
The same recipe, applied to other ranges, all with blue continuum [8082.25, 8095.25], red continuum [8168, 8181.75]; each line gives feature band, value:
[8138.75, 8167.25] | 0.1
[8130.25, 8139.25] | 0.0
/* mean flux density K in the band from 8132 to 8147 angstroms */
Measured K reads 11.6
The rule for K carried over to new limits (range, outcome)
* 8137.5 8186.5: 11.4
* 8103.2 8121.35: 11.5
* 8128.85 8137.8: 11.6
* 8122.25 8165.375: 11.6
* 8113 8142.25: 11.7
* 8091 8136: 11.6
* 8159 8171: 11.6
